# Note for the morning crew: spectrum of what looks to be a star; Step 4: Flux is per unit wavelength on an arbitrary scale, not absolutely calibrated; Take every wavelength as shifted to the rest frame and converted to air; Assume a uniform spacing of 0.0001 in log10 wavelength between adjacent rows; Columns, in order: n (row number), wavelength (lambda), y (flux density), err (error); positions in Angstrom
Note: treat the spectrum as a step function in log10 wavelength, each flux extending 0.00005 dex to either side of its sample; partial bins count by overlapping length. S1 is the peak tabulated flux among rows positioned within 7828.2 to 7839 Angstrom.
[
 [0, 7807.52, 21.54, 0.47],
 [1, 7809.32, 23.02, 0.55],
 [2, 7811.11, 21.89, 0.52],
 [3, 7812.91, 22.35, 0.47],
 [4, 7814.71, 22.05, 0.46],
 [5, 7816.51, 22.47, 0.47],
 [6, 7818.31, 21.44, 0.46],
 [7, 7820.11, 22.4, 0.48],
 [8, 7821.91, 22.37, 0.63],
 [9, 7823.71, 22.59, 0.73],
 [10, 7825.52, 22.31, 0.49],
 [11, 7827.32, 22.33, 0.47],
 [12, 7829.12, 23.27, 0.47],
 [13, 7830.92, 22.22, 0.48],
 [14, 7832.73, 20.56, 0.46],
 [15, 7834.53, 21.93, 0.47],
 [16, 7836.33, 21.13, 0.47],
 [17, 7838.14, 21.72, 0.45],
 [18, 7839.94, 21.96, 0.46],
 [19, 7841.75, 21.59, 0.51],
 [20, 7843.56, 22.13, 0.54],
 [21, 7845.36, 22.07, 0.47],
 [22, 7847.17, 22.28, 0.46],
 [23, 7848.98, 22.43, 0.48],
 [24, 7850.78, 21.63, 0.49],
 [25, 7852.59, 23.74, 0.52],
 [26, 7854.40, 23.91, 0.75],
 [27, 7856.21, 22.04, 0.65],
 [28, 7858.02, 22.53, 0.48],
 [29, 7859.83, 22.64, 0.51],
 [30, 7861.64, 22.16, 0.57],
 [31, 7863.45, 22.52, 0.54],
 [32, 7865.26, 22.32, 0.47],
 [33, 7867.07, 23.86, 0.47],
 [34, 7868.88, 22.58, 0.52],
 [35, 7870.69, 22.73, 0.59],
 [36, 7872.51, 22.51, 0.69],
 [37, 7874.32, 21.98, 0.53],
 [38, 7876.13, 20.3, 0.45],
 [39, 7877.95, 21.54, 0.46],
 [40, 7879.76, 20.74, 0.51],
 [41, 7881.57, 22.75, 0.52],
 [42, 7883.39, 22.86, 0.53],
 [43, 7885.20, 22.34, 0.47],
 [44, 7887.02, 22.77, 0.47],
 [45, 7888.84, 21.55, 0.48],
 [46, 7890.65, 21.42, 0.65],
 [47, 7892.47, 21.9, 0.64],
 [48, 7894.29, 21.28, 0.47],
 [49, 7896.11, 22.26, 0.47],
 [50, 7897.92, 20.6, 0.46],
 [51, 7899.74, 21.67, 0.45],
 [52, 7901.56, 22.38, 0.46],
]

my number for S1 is 23.27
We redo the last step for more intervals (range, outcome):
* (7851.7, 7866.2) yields 23.91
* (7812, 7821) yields 22.47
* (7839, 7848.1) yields 22.28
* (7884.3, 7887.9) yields 22.77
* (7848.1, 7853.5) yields 23.74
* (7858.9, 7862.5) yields 22.64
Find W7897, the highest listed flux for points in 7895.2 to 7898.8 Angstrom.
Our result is 22.26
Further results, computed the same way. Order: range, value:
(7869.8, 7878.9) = 22.73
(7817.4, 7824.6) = 22.59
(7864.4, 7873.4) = 23.86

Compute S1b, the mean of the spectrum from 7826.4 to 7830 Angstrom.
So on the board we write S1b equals 22.8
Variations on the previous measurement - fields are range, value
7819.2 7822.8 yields 22.4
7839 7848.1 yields 22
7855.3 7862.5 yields 22.3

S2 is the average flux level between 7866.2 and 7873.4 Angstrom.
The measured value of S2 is 22.9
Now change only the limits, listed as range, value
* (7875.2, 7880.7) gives 20.9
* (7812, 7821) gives 22.1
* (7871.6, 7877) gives 21.6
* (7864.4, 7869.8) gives 22.9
